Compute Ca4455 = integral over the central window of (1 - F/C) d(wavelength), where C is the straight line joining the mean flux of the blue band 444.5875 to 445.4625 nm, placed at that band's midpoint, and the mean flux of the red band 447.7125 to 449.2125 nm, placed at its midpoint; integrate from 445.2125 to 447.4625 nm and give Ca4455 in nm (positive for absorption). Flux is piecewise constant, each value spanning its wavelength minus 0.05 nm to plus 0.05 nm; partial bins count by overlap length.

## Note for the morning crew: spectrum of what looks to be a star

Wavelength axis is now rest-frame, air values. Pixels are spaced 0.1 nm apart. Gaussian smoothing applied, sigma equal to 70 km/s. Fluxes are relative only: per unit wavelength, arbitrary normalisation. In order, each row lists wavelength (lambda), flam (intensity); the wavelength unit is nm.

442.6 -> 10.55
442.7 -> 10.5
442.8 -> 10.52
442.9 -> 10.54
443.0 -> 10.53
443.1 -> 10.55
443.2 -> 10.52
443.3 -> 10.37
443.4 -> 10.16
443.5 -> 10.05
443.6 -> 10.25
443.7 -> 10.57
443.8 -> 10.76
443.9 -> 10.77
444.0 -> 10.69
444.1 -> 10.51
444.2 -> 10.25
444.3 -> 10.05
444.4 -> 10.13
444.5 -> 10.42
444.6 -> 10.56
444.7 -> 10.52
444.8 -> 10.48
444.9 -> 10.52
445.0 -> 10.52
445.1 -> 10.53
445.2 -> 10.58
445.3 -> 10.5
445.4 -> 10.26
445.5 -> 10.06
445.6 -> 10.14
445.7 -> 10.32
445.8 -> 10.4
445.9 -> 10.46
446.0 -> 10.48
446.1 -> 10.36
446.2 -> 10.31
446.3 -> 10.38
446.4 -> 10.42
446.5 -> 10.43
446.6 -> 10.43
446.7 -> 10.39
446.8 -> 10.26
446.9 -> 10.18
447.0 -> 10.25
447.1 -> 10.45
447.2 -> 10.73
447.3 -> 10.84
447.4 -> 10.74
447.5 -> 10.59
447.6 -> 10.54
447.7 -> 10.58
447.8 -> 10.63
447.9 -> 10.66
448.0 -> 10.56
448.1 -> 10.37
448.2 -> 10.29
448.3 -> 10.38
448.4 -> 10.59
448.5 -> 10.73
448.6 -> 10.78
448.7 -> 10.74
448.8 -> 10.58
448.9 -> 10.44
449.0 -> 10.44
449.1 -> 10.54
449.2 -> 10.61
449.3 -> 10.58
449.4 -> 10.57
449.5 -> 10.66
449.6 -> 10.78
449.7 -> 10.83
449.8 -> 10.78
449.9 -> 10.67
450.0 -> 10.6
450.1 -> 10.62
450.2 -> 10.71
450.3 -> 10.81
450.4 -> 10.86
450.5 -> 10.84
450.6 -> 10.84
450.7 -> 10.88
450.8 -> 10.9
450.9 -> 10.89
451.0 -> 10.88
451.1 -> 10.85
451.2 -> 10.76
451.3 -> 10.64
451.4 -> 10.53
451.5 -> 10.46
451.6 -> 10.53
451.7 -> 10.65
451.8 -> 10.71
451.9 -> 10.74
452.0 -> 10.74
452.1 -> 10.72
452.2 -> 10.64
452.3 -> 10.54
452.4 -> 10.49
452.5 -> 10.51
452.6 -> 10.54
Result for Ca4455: 0.02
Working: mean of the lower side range 10.5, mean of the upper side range 10.6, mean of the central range 10.4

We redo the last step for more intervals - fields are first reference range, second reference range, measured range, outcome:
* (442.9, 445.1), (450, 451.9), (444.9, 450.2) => 0.04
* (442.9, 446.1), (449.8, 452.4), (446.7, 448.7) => 0.01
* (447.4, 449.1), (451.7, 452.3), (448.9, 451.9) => -0.02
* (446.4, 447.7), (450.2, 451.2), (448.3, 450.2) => 0.01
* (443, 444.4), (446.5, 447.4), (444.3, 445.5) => 0.00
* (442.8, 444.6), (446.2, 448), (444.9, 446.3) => 0.01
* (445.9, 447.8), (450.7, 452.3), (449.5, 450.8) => -0.02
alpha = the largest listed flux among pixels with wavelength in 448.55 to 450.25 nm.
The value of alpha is 10.83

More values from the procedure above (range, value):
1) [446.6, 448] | 10.84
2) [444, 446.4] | 10.69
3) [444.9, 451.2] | 10.9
